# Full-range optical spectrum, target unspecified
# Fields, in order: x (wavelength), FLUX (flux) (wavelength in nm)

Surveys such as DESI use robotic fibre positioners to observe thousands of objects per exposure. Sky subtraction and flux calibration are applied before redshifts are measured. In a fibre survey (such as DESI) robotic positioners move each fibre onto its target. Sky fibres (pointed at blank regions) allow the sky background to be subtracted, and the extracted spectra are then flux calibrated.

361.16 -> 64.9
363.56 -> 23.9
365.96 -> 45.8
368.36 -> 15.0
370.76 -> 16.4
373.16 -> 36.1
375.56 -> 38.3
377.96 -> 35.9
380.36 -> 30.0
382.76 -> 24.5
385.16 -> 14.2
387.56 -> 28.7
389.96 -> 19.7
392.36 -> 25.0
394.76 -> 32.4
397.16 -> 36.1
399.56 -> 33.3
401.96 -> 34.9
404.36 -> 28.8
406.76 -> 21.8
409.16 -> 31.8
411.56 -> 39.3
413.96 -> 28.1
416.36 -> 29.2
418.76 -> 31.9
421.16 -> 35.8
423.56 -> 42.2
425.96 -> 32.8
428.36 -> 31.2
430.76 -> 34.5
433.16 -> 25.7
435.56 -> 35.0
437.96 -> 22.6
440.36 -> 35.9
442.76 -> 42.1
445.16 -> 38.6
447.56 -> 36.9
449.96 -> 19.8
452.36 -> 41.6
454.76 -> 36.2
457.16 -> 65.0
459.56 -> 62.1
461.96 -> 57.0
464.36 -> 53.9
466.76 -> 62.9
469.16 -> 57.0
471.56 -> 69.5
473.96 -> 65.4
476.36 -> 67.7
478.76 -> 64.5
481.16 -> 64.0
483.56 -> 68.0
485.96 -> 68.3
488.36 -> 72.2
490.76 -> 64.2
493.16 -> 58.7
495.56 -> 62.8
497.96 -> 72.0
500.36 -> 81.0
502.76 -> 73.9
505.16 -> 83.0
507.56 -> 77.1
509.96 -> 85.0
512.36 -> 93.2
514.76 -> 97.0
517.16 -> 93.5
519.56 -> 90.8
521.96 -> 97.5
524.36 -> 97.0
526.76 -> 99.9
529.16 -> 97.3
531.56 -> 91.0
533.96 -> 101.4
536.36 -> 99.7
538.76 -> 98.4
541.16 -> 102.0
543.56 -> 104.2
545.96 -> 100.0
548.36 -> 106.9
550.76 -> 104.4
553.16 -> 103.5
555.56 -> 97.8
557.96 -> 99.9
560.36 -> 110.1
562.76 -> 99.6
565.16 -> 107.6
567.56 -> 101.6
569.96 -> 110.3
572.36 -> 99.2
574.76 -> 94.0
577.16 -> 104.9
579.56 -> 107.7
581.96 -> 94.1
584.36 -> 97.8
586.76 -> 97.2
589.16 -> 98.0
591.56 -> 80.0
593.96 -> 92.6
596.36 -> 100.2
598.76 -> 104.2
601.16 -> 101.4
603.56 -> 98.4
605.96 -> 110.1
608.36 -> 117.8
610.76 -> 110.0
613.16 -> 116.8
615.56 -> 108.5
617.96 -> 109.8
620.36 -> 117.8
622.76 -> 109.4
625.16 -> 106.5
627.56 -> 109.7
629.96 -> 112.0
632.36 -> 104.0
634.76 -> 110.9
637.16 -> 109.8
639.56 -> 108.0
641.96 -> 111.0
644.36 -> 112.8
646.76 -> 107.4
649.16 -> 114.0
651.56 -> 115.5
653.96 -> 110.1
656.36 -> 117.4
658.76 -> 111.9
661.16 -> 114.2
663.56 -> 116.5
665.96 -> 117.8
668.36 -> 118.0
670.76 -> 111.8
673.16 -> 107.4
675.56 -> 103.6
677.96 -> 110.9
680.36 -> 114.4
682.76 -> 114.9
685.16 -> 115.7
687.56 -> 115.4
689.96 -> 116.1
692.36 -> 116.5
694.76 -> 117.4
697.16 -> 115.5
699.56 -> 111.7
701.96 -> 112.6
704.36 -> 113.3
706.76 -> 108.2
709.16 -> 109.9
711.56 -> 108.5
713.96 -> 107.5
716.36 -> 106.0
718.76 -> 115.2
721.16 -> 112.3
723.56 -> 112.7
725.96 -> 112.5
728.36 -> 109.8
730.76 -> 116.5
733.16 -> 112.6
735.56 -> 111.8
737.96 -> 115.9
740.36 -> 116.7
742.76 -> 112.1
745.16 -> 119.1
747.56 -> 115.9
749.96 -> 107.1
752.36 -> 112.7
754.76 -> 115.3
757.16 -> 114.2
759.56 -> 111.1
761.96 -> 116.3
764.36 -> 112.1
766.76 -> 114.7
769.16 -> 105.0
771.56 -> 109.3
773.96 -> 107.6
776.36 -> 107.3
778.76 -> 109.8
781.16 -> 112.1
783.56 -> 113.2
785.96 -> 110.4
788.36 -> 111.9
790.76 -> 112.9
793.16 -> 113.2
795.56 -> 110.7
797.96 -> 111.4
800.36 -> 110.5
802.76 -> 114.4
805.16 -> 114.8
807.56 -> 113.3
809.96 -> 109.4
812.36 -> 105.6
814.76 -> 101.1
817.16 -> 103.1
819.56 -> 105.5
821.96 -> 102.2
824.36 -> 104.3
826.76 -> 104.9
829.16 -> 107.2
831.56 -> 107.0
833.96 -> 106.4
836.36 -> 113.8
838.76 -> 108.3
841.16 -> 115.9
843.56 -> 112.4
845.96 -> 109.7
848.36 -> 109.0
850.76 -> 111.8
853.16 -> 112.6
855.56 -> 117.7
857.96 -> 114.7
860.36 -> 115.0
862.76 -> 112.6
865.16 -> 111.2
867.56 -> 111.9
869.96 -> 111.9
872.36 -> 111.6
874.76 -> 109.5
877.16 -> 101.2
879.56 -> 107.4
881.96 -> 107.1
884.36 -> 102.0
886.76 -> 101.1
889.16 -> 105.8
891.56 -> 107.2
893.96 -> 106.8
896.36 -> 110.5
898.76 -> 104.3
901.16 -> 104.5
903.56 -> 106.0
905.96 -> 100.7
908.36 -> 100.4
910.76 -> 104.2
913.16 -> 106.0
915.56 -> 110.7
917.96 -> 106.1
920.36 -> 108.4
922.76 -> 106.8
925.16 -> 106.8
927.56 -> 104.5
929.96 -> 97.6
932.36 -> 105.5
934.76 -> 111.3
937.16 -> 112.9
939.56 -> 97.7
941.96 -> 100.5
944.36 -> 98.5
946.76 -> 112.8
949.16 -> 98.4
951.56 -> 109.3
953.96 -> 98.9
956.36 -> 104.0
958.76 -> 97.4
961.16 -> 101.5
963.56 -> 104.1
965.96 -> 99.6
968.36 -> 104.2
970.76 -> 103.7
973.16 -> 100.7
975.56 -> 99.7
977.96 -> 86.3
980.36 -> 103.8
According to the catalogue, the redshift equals 0.14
